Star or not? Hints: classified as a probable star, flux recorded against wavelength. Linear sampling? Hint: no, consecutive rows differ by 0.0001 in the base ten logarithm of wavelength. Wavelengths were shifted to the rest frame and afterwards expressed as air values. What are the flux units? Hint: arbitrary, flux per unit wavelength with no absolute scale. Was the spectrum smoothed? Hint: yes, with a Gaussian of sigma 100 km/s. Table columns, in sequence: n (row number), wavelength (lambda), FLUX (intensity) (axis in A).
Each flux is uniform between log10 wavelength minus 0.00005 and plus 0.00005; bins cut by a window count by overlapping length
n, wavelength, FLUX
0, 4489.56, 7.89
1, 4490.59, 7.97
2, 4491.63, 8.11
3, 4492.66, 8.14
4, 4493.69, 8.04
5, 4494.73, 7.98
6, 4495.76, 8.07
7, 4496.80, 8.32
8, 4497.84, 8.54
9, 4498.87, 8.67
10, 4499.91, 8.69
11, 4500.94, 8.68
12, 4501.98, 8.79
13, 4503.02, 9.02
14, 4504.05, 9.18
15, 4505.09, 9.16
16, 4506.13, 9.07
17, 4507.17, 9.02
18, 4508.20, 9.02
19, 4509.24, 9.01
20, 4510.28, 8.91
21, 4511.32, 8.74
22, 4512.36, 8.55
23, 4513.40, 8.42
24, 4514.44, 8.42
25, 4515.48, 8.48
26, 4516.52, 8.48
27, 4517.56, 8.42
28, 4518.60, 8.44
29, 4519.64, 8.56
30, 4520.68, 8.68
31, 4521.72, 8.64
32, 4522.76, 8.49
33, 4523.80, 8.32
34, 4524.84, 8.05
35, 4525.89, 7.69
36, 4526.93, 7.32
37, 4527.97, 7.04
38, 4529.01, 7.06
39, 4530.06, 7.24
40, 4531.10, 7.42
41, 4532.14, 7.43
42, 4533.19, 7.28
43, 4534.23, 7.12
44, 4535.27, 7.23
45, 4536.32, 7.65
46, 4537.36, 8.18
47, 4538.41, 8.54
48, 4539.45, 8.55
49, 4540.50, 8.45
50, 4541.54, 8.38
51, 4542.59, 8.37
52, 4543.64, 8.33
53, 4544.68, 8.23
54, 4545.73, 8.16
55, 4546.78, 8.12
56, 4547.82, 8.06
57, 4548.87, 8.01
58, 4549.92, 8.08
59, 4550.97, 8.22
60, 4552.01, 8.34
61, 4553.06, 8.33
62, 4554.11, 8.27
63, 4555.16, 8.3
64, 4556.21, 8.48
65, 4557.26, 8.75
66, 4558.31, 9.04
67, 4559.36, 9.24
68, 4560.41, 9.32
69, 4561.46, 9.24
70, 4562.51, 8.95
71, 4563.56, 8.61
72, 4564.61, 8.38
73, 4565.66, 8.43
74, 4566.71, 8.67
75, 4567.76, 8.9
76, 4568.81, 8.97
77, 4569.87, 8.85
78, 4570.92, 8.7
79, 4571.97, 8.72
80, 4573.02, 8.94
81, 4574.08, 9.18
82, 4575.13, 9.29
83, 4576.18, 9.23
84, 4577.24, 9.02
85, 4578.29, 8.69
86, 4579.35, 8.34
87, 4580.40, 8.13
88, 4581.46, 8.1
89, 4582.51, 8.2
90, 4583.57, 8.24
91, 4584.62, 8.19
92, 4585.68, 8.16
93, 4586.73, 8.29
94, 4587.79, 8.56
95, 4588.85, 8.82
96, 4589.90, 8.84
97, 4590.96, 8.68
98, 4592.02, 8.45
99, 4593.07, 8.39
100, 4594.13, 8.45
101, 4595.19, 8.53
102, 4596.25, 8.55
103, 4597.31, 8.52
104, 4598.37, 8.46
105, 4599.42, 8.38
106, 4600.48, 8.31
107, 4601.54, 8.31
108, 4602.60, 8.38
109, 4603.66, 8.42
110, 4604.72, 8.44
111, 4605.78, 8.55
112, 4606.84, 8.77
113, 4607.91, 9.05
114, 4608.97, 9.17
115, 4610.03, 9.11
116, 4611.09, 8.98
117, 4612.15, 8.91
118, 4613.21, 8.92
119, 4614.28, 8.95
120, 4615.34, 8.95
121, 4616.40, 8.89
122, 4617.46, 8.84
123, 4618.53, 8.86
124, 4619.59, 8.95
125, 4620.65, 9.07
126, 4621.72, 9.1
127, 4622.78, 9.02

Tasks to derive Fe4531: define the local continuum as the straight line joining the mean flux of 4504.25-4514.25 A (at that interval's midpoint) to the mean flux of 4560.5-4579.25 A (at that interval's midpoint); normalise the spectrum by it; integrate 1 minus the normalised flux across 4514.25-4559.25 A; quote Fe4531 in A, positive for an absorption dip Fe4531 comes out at 3.8 A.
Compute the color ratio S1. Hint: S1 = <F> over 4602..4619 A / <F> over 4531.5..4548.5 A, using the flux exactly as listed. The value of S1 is 1.10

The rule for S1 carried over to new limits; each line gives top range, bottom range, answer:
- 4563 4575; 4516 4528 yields 1.07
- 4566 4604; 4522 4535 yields 1.14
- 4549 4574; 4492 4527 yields 1.02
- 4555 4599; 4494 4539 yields 1.05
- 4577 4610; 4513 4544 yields 1.06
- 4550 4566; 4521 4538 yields 1.13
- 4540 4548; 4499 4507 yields 0.93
